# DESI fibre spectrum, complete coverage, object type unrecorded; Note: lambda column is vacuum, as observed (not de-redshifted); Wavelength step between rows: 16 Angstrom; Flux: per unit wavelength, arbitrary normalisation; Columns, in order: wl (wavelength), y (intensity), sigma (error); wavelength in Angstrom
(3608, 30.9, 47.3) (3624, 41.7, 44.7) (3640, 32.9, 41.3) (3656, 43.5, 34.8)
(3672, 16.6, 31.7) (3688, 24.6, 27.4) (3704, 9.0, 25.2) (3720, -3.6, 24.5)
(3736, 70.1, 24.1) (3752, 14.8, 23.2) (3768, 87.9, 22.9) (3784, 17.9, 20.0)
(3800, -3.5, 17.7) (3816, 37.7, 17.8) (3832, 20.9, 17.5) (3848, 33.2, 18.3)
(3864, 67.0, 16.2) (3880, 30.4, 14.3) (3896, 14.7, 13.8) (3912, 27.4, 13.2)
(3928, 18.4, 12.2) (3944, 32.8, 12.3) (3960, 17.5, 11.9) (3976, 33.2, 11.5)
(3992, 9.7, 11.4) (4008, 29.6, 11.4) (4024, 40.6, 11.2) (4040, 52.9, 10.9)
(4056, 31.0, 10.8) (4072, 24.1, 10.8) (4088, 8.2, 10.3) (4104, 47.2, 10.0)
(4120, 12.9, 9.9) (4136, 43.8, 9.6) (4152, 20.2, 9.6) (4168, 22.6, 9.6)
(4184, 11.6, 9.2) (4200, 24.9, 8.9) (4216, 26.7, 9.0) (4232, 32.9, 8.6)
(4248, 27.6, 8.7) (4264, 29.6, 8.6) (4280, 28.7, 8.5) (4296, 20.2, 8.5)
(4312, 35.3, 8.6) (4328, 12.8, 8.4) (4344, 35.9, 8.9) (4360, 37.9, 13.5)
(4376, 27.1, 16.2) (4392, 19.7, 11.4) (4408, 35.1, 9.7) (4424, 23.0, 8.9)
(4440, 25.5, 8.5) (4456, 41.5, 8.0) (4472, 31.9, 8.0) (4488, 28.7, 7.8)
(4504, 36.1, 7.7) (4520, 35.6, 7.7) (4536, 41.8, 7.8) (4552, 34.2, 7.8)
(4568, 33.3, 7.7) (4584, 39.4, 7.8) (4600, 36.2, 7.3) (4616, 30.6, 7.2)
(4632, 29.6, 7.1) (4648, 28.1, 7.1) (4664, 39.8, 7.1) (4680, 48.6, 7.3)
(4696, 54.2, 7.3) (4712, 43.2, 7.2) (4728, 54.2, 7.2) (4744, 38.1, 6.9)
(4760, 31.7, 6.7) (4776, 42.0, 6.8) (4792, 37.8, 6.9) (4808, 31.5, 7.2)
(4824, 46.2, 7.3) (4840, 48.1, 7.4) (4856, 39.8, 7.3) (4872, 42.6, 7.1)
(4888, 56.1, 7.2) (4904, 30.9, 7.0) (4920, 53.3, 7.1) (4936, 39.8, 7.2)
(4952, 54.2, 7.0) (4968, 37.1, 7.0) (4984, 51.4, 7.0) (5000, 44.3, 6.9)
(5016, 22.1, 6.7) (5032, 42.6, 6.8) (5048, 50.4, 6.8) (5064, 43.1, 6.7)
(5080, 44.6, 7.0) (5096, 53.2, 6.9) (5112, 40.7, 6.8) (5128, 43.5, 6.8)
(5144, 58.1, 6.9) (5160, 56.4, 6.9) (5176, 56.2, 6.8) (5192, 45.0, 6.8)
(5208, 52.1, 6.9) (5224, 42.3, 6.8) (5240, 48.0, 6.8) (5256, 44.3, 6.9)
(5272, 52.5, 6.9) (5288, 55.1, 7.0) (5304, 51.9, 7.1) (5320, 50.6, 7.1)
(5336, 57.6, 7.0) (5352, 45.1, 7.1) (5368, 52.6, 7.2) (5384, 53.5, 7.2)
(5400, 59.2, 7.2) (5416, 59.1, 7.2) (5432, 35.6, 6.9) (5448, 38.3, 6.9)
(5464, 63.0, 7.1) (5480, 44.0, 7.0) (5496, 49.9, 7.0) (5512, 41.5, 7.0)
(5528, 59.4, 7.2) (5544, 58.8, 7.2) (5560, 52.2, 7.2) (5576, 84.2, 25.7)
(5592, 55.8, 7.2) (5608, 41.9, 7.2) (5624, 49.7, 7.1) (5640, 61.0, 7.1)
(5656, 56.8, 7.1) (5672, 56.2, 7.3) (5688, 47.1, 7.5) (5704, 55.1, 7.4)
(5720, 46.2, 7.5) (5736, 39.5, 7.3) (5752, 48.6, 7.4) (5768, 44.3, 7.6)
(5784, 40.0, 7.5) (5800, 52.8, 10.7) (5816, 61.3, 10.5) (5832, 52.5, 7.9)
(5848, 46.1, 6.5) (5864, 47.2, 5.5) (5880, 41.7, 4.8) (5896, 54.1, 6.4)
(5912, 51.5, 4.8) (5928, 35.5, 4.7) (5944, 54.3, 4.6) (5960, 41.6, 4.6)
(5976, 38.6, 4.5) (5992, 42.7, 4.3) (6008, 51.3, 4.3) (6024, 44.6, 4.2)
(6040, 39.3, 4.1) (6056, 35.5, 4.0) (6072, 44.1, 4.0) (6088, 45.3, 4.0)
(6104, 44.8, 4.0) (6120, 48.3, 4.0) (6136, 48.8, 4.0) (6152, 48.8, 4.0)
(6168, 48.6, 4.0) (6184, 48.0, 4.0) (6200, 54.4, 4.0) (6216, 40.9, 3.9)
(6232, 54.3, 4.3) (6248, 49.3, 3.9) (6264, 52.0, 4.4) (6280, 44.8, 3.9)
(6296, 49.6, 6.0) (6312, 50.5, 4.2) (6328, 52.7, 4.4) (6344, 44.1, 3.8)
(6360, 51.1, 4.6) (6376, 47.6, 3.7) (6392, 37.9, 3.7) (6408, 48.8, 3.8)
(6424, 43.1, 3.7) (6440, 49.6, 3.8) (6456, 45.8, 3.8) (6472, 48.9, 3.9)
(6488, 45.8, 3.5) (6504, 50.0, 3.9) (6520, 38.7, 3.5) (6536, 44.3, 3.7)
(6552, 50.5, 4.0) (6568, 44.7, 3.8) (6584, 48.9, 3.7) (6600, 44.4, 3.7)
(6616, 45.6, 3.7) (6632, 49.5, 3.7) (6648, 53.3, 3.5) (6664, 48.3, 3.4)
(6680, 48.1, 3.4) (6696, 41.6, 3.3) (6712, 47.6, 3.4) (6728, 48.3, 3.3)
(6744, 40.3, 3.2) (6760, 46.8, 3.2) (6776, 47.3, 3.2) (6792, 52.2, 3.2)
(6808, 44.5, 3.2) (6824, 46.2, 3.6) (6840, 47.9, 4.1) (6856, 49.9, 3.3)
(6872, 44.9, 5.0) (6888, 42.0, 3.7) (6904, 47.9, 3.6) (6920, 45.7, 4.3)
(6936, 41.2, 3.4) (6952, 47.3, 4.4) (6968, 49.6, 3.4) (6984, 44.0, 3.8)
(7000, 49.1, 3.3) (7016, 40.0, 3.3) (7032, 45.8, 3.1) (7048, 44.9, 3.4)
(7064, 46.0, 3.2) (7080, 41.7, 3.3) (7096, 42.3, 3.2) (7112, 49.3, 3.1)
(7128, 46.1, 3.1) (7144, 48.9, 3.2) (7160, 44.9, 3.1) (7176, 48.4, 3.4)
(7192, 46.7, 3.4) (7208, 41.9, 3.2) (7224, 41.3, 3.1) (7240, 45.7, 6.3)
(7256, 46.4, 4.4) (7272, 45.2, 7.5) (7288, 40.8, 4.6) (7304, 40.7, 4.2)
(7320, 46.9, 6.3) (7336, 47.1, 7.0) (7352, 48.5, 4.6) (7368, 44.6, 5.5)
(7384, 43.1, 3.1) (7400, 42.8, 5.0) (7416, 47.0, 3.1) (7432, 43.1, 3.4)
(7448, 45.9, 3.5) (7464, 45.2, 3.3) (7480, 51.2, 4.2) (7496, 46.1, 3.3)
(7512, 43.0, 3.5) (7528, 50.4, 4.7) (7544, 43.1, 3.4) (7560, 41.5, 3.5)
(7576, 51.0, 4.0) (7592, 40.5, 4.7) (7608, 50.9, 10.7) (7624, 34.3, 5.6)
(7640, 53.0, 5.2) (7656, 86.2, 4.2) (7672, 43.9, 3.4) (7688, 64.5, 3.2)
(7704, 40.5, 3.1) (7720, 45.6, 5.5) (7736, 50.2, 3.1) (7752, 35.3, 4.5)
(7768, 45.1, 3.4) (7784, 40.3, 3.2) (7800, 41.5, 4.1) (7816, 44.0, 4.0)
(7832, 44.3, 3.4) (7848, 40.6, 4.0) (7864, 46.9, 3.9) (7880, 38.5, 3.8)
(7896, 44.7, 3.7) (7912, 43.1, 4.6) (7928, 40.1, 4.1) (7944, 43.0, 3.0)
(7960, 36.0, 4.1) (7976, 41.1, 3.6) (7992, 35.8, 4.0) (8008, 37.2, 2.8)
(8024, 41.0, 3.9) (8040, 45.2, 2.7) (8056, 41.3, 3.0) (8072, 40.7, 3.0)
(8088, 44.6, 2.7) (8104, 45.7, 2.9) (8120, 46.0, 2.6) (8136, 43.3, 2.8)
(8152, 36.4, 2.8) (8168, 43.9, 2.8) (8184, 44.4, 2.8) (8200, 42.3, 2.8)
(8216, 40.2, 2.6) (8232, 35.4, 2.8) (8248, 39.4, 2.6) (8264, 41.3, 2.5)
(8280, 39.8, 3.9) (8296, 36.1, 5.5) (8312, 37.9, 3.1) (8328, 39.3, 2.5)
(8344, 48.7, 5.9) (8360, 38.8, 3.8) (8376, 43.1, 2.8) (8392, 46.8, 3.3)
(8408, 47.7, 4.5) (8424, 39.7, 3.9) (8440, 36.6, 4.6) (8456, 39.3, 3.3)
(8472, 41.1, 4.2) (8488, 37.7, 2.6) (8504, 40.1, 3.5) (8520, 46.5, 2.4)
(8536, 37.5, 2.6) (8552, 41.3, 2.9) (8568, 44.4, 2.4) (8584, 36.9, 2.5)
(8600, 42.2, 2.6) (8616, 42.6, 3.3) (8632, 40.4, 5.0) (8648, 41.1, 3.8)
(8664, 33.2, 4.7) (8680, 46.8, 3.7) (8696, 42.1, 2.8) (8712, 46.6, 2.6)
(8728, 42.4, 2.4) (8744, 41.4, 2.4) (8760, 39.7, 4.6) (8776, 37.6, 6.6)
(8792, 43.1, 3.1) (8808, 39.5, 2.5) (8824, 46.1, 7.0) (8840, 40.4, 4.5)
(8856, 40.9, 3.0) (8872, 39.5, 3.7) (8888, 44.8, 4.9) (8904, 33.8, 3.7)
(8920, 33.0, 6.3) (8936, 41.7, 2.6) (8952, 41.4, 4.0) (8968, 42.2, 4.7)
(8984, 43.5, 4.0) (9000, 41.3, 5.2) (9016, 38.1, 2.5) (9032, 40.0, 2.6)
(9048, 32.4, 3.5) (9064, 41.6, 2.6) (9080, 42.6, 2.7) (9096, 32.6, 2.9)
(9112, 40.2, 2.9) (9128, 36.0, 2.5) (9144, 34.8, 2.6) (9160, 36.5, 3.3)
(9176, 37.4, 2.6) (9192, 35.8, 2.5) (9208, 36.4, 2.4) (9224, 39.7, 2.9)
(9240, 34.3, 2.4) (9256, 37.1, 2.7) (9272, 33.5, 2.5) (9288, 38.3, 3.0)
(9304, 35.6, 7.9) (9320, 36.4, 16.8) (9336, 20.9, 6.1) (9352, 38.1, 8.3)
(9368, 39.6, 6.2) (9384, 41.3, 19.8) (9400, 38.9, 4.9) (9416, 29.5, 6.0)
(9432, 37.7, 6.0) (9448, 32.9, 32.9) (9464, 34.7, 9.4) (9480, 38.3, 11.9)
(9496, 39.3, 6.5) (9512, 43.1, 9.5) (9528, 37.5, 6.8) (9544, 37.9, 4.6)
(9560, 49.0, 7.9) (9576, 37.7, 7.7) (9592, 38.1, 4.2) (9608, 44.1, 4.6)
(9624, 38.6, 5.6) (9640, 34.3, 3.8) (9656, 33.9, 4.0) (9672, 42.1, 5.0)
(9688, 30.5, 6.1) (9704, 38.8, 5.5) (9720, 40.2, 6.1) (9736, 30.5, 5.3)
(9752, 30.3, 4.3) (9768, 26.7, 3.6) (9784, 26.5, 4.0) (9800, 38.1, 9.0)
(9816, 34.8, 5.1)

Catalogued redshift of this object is 0.17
